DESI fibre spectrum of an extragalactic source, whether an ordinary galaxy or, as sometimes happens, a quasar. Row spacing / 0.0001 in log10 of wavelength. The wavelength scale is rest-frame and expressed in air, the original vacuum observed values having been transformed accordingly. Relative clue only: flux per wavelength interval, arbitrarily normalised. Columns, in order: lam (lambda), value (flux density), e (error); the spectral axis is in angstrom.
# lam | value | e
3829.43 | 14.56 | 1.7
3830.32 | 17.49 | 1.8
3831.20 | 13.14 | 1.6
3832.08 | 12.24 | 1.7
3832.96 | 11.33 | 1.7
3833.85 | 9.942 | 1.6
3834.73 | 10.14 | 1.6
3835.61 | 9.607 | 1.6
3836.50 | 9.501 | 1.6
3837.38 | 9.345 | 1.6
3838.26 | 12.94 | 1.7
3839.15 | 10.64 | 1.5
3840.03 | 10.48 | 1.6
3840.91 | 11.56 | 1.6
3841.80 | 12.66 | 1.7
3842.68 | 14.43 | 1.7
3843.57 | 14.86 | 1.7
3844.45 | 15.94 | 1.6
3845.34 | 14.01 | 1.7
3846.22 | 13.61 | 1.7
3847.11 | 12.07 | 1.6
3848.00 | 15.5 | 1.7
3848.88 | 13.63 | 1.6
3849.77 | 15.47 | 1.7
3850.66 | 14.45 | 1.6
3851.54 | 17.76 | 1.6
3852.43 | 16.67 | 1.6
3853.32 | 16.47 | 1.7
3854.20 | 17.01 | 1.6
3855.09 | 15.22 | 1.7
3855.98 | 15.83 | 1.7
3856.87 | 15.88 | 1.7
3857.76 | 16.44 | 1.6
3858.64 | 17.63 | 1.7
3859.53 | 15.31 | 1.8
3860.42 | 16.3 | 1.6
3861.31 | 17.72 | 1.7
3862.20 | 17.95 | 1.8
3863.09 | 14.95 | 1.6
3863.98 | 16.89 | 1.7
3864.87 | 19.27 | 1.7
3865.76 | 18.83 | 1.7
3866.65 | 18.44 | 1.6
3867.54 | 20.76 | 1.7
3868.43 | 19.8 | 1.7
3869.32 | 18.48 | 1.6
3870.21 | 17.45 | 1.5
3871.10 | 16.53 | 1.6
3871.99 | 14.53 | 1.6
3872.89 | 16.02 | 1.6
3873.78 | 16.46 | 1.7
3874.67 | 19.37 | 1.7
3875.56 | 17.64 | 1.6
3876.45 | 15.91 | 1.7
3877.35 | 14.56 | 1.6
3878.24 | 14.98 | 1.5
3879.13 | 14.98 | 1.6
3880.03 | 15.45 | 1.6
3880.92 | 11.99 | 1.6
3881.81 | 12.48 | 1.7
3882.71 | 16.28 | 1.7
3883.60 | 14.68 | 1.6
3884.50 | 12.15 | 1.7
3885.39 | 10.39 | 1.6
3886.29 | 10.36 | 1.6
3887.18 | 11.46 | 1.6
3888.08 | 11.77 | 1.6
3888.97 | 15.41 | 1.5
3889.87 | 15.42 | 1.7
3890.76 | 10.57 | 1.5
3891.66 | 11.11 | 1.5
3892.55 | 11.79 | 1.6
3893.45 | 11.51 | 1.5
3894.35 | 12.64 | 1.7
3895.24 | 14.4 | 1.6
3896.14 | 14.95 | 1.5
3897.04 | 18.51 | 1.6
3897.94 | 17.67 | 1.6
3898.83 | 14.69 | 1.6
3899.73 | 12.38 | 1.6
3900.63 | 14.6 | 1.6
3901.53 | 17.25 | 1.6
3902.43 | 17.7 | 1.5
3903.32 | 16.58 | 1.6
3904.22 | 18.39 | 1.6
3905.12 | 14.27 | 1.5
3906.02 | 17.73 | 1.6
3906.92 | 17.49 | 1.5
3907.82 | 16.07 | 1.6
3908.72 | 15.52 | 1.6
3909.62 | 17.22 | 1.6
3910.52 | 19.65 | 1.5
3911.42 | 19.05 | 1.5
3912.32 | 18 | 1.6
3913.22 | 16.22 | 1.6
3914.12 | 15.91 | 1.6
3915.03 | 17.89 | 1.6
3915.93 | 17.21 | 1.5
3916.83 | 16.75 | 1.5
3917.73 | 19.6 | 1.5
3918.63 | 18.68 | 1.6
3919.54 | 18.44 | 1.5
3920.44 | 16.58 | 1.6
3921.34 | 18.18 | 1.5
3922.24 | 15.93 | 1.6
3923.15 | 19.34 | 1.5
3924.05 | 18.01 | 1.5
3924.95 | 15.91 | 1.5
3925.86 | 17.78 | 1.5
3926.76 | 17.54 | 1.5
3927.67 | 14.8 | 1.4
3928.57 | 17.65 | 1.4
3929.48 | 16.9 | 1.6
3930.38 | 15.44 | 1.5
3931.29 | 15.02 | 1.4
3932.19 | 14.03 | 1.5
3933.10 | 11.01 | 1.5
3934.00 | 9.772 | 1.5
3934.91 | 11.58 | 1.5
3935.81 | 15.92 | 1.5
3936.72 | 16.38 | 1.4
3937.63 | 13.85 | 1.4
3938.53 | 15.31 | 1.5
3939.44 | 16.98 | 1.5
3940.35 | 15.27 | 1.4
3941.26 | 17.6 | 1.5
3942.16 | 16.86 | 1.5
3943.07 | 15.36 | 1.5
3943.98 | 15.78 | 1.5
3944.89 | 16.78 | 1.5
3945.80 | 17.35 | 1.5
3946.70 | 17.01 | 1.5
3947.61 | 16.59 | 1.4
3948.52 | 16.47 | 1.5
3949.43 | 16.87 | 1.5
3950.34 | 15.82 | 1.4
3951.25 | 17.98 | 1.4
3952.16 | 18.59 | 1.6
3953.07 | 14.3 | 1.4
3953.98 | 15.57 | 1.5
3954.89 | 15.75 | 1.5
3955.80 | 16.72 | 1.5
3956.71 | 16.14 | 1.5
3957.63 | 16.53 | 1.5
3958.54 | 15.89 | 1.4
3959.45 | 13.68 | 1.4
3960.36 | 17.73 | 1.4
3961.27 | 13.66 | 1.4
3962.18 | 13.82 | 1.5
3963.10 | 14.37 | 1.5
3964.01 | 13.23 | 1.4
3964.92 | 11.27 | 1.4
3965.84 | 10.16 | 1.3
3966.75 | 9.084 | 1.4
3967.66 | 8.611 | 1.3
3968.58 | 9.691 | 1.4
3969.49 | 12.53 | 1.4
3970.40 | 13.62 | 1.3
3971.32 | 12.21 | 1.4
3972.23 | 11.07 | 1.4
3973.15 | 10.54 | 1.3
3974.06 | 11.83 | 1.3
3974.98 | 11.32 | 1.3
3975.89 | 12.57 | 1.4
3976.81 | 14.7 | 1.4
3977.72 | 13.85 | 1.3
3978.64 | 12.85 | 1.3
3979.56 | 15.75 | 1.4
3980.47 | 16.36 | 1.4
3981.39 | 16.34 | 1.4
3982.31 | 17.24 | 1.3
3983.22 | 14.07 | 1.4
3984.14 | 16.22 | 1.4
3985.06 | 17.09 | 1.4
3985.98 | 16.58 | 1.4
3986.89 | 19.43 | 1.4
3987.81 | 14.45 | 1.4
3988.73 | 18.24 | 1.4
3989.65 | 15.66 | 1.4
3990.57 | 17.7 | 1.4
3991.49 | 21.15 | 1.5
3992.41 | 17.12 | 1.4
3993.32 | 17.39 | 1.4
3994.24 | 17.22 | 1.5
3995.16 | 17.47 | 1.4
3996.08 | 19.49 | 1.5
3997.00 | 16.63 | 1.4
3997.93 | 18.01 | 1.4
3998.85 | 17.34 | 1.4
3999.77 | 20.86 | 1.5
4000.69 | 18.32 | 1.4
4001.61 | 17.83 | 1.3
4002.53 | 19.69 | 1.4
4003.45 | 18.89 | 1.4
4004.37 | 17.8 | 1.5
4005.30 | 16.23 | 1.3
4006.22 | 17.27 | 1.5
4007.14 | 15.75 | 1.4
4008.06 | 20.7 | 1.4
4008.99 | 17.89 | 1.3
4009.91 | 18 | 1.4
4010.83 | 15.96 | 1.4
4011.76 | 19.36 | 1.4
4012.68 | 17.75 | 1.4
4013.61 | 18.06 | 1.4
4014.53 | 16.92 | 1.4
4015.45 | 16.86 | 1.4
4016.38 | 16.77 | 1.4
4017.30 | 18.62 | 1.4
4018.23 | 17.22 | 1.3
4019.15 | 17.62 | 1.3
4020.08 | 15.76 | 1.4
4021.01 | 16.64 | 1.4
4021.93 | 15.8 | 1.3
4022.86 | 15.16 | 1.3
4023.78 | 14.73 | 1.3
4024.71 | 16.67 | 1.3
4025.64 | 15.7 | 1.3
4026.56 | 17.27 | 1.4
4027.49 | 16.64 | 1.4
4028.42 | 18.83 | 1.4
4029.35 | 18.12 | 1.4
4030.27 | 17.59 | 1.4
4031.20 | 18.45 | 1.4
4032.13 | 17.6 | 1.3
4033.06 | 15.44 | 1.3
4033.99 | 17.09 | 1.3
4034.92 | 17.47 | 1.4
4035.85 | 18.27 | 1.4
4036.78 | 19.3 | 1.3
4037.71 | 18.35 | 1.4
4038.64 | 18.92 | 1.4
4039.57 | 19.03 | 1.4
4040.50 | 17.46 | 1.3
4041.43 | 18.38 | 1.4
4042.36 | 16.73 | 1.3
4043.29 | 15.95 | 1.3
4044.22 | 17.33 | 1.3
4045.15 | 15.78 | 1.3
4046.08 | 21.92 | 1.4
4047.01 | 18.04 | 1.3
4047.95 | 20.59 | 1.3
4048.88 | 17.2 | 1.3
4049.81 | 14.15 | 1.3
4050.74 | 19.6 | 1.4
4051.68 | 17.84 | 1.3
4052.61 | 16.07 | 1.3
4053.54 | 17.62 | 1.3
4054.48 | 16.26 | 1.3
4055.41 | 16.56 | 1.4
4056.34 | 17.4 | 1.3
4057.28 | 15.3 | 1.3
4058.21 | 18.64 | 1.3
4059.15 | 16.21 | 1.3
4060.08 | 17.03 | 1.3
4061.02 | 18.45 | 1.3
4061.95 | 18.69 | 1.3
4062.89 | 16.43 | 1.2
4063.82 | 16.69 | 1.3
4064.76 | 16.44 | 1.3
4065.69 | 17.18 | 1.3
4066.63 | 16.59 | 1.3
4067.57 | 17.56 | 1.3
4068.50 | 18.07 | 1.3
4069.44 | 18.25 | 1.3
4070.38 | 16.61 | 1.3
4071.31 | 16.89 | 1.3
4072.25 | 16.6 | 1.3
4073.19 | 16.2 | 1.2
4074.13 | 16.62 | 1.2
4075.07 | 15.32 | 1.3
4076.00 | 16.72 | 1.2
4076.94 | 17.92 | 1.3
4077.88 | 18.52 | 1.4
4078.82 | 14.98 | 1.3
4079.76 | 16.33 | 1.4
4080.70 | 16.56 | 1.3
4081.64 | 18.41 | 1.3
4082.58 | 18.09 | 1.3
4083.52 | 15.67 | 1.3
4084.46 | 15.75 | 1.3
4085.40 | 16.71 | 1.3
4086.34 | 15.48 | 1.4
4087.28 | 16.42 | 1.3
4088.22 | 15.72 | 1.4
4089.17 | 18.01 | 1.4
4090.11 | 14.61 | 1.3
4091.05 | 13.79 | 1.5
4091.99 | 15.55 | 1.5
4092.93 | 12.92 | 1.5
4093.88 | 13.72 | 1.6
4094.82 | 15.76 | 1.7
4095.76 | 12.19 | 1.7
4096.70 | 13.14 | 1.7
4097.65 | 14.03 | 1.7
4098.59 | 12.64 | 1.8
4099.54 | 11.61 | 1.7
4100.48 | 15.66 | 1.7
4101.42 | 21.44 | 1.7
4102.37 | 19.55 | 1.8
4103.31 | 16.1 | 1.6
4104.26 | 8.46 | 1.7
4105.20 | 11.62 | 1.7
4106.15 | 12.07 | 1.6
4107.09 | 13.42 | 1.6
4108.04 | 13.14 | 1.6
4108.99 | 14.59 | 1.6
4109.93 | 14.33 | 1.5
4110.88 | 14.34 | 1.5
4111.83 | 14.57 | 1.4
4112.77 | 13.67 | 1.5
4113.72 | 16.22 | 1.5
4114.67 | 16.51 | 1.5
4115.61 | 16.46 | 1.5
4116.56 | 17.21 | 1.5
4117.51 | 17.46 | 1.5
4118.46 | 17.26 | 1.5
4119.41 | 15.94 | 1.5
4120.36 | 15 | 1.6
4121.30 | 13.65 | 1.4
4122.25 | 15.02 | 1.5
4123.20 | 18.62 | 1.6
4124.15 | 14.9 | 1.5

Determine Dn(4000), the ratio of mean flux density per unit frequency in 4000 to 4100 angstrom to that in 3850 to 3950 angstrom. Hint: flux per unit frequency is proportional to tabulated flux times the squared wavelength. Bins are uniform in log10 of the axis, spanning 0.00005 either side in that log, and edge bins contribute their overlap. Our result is 1.1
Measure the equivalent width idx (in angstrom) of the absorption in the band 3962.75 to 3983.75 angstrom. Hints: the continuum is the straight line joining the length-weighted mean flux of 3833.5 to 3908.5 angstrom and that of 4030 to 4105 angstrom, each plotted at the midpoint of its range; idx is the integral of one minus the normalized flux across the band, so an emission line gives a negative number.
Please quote 4.1 angstrom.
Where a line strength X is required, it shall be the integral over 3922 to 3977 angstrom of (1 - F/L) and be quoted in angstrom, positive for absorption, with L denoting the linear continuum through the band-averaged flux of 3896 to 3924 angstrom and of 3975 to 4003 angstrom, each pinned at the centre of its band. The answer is 7.2 angstrom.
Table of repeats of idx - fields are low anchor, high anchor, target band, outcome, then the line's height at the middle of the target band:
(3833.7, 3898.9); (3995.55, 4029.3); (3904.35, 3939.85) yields -1.5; 15.8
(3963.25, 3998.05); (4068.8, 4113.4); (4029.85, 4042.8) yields -2.5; 15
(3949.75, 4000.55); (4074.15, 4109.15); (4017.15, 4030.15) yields -1.3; 15.2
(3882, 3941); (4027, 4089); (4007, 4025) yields -0.4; 16.8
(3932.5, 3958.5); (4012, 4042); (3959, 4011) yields 3.2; 16.5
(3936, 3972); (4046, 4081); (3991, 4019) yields -3.5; 15.9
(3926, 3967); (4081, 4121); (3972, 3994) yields -0.3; 15.2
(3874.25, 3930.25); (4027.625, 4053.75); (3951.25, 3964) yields 0.7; 16.6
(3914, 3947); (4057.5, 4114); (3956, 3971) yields 2.7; 16.1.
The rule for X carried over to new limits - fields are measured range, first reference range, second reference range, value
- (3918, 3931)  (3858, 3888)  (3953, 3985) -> -2.2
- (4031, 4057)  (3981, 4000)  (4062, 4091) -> -1.1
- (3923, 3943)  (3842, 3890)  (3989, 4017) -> 1.4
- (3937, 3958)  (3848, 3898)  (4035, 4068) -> 0.0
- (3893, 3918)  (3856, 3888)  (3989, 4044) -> -0.2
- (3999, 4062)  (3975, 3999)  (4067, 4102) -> -5.0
